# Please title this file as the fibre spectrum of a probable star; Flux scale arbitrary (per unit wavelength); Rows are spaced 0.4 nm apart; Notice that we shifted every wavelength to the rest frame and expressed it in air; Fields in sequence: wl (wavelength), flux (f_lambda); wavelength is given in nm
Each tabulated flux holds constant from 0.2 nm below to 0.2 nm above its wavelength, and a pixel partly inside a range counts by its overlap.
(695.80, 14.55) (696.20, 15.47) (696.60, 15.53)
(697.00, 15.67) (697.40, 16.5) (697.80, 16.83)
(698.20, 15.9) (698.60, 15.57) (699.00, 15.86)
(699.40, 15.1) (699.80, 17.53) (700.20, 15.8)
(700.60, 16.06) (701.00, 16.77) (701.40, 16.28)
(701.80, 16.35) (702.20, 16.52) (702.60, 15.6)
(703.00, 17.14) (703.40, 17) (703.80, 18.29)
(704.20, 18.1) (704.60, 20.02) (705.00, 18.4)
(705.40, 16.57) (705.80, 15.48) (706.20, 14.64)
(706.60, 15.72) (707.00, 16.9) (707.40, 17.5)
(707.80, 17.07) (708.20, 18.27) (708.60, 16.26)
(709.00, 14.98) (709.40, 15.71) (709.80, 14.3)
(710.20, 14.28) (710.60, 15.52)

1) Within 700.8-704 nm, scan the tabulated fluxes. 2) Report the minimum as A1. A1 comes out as 15.6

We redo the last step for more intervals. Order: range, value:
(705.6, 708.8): 14.64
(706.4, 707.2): 15.72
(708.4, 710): 14.3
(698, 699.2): 15.57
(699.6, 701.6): 15.8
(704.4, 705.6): 16.57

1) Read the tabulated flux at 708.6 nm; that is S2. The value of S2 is 16.26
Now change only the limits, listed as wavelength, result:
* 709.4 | 15.71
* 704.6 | 20.02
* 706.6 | 15.72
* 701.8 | 16.35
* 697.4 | 16.5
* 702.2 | 16.52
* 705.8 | 15.48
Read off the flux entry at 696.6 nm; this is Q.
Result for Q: 15.53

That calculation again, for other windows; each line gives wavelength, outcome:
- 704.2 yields 18.1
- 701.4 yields 16.28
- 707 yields 16.9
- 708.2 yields 18.27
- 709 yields 14.98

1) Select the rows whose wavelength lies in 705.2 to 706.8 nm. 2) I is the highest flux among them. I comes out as 16.57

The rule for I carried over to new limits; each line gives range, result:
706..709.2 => 18.27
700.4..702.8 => 16.77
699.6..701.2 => 17.53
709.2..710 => 15.71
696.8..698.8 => 16.83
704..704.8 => 20.02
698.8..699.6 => 15.86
